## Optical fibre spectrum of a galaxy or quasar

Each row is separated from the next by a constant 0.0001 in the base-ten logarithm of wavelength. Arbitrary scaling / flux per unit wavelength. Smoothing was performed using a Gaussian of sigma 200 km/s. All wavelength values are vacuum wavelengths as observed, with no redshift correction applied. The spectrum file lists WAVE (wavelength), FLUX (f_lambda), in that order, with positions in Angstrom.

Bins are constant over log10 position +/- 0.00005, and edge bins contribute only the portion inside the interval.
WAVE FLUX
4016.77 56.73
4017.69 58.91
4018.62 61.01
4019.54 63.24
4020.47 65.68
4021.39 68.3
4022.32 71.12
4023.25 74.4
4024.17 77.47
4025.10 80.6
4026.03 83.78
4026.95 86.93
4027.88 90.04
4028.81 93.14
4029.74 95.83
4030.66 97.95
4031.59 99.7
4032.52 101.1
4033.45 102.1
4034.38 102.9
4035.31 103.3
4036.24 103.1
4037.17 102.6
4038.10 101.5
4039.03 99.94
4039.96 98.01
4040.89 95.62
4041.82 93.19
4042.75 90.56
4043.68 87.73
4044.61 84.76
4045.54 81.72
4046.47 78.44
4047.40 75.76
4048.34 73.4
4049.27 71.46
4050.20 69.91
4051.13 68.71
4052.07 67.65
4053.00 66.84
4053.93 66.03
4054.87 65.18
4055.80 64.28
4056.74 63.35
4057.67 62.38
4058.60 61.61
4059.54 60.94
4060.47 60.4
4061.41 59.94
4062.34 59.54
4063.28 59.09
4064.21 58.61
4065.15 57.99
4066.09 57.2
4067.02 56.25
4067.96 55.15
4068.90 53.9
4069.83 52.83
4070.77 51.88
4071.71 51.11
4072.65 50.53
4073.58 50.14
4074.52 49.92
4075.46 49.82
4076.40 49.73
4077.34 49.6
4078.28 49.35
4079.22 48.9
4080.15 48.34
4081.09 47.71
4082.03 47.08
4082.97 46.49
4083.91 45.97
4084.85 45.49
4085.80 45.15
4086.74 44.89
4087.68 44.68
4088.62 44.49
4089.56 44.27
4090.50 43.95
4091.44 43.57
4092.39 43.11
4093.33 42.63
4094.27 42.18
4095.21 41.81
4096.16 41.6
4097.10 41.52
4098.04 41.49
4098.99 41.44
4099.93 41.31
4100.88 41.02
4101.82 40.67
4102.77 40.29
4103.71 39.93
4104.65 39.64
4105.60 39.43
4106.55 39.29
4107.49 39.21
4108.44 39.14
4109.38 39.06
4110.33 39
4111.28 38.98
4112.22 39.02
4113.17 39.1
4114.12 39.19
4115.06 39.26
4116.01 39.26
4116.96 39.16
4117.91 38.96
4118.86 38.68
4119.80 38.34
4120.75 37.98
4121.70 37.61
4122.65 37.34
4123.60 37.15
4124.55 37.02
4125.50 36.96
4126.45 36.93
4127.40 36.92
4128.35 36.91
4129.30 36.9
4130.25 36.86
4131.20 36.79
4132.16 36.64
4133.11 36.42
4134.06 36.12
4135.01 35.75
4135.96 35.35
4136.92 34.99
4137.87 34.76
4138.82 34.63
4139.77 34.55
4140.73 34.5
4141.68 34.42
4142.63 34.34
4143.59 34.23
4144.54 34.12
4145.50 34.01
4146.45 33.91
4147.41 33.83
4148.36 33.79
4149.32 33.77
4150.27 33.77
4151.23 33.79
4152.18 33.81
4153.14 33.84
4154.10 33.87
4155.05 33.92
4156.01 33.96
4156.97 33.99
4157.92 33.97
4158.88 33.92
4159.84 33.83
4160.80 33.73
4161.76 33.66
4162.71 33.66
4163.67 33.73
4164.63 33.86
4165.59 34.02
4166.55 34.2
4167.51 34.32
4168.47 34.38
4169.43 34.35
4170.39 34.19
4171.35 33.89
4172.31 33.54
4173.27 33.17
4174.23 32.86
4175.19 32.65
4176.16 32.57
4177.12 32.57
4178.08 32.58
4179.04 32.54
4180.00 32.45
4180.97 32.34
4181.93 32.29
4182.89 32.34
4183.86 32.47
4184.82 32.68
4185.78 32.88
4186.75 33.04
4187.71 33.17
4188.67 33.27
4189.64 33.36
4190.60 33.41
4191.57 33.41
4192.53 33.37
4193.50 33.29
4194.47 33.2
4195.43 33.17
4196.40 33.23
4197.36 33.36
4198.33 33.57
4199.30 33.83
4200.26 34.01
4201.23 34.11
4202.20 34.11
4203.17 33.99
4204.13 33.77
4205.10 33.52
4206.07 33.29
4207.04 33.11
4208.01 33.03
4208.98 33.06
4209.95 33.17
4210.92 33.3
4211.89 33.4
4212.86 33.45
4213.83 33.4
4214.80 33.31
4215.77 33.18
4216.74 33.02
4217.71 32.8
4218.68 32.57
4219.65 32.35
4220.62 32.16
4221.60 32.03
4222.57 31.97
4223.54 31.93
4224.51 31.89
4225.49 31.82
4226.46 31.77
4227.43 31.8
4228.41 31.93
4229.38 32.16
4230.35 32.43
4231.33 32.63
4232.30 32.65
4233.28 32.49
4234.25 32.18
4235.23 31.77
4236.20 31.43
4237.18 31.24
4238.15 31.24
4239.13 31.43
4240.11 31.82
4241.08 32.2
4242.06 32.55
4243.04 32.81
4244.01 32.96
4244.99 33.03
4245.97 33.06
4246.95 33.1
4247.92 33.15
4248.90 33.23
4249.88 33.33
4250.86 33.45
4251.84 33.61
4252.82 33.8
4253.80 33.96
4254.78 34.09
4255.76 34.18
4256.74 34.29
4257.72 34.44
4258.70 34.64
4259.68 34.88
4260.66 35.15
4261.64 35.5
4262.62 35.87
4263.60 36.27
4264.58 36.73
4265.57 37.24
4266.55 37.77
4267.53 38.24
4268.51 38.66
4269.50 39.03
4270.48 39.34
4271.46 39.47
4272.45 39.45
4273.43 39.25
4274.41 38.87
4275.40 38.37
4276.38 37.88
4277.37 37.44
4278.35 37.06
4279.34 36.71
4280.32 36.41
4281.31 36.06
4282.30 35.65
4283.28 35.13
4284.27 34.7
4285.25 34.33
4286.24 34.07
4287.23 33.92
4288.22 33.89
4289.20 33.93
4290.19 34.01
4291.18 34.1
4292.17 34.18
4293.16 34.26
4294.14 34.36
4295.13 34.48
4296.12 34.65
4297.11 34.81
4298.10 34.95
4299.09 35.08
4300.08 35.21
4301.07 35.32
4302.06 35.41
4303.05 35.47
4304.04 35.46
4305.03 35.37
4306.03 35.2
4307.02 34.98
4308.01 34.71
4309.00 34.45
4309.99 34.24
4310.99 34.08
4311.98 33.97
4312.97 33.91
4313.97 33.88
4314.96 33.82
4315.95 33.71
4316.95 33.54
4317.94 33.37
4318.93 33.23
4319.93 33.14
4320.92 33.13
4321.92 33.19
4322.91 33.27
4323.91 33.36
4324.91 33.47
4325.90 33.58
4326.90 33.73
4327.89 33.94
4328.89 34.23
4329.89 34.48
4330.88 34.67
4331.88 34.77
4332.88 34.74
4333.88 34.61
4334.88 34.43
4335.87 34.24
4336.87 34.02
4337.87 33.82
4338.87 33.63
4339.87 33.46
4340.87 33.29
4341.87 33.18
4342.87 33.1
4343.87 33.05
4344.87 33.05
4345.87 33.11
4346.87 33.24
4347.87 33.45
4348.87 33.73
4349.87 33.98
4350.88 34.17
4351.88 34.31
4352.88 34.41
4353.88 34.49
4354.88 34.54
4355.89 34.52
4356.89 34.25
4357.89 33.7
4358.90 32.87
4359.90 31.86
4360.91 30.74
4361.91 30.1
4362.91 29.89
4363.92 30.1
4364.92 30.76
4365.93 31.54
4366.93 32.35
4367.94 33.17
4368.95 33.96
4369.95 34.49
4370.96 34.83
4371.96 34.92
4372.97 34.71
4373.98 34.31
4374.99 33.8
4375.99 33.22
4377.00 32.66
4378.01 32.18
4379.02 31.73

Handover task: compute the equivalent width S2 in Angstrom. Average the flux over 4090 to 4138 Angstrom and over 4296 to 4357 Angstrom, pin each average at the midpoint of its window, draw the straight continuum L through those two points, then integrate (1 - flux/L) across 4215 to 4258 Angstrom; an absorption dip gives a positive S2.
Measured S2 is 4.19 Angstrom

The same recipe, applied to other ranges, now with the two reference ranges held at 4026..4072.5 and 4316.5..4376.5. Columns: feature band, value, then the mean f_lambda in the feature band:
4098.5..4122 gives 9.8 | 39.4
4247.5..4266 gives 4.7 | 34.6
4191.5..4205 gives 5.2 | 33.6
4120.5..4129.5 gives 3.9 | 37.2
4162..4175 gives 5.6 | 33.8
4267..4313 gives 6.5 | 35.8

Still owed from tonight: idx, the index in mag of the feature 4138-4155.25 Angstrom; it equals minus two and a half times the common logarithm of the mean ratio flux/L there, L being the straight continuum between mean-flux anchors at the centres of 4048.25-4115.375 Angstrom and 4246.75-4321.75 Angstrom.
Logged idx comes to 0.30 mag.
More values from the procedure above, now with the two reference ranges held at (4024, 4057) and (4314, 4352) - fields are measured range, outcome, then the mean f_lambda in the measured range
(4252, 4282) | 0.23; 36.7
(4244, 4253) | 0.42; 33.2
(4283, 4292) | 0.22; 34.2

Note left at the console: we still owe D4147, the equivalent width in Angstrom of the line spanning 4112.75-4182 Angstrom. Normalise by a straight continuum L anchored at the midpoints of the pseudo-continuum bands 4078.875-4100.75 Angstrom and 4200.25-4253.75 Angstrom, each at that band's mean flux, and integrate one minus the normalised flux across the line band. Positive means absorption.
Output 7.66 Angstrom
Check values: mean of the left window 44.2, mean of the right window 32.7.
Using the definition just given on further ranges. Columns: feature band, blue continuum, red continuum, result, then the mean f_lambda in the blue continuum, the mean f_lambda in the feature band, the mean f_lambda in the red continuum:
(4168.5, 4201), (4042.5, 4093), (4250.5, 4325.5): 8.9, 57.7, 33.2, 35.2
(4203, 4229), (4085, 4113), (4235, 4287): 2.9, 41.5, 32.8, 35.1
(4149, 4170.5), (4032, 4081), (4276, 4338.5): 8.3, 69.9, 33.9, 34.5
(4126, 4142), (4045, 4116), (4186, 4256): 3.0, 51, 35.9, 32.9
